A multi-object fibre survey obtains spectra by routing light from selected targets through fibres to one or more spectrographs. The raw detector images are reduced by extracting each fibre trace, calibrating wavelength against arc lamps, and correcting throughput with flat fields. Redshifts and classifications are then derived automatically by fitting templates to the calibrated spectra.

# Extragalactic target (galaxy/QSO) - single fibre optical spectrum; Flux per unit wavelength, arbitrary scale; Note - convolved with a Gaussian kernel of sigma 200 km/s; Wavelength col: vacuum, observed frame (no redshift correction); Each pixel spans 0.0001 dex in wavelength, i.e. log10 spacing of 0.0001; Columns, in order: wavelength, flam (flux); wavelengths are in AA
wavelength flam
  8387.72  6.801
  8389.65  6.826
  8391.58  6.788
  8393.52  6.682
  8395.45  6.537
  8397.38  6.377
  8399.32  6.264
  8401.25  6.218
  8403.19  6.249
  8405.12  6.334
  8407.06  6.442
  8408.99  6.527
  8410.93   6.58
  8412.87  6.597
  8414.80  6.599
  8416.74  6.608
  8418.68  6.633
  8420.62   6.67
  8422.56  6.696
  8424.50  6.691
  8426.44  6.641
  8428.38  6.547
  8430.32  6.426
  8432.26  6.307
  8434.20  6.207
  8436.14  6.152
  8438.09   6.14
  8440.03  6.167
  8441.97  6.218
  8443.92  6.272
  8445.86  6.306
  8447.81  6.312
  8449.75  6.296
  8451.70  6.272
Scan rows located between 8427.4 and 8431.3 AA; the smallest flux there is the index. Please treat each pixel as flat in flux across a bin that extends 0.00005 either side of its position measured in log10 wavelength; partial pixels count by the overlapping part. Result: 6.426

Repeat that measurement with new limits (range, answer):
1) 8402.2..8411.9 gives 6.249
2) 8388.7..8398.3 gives 6.377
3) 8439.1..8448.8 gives 6.167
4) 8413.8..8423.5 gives 6.599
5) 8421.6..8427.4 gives 6.641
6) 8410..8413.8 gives 6.58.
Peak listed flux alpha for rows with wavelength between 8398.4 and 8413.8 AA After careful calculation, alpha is 6.597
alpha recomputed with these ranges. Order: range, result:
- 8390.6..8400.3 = 6.788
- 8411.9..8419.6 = 6.633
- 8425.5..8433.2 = 6.641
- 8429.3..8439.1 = 6.426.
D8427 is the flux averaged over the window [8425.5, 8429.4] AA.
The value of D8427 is 6.59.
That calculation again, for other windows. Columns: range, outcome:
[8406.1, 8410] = 6.49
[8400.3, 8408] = 6.31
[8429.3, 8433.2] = 6.37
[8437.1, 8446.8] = 6.22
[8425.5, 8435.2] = 6.43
